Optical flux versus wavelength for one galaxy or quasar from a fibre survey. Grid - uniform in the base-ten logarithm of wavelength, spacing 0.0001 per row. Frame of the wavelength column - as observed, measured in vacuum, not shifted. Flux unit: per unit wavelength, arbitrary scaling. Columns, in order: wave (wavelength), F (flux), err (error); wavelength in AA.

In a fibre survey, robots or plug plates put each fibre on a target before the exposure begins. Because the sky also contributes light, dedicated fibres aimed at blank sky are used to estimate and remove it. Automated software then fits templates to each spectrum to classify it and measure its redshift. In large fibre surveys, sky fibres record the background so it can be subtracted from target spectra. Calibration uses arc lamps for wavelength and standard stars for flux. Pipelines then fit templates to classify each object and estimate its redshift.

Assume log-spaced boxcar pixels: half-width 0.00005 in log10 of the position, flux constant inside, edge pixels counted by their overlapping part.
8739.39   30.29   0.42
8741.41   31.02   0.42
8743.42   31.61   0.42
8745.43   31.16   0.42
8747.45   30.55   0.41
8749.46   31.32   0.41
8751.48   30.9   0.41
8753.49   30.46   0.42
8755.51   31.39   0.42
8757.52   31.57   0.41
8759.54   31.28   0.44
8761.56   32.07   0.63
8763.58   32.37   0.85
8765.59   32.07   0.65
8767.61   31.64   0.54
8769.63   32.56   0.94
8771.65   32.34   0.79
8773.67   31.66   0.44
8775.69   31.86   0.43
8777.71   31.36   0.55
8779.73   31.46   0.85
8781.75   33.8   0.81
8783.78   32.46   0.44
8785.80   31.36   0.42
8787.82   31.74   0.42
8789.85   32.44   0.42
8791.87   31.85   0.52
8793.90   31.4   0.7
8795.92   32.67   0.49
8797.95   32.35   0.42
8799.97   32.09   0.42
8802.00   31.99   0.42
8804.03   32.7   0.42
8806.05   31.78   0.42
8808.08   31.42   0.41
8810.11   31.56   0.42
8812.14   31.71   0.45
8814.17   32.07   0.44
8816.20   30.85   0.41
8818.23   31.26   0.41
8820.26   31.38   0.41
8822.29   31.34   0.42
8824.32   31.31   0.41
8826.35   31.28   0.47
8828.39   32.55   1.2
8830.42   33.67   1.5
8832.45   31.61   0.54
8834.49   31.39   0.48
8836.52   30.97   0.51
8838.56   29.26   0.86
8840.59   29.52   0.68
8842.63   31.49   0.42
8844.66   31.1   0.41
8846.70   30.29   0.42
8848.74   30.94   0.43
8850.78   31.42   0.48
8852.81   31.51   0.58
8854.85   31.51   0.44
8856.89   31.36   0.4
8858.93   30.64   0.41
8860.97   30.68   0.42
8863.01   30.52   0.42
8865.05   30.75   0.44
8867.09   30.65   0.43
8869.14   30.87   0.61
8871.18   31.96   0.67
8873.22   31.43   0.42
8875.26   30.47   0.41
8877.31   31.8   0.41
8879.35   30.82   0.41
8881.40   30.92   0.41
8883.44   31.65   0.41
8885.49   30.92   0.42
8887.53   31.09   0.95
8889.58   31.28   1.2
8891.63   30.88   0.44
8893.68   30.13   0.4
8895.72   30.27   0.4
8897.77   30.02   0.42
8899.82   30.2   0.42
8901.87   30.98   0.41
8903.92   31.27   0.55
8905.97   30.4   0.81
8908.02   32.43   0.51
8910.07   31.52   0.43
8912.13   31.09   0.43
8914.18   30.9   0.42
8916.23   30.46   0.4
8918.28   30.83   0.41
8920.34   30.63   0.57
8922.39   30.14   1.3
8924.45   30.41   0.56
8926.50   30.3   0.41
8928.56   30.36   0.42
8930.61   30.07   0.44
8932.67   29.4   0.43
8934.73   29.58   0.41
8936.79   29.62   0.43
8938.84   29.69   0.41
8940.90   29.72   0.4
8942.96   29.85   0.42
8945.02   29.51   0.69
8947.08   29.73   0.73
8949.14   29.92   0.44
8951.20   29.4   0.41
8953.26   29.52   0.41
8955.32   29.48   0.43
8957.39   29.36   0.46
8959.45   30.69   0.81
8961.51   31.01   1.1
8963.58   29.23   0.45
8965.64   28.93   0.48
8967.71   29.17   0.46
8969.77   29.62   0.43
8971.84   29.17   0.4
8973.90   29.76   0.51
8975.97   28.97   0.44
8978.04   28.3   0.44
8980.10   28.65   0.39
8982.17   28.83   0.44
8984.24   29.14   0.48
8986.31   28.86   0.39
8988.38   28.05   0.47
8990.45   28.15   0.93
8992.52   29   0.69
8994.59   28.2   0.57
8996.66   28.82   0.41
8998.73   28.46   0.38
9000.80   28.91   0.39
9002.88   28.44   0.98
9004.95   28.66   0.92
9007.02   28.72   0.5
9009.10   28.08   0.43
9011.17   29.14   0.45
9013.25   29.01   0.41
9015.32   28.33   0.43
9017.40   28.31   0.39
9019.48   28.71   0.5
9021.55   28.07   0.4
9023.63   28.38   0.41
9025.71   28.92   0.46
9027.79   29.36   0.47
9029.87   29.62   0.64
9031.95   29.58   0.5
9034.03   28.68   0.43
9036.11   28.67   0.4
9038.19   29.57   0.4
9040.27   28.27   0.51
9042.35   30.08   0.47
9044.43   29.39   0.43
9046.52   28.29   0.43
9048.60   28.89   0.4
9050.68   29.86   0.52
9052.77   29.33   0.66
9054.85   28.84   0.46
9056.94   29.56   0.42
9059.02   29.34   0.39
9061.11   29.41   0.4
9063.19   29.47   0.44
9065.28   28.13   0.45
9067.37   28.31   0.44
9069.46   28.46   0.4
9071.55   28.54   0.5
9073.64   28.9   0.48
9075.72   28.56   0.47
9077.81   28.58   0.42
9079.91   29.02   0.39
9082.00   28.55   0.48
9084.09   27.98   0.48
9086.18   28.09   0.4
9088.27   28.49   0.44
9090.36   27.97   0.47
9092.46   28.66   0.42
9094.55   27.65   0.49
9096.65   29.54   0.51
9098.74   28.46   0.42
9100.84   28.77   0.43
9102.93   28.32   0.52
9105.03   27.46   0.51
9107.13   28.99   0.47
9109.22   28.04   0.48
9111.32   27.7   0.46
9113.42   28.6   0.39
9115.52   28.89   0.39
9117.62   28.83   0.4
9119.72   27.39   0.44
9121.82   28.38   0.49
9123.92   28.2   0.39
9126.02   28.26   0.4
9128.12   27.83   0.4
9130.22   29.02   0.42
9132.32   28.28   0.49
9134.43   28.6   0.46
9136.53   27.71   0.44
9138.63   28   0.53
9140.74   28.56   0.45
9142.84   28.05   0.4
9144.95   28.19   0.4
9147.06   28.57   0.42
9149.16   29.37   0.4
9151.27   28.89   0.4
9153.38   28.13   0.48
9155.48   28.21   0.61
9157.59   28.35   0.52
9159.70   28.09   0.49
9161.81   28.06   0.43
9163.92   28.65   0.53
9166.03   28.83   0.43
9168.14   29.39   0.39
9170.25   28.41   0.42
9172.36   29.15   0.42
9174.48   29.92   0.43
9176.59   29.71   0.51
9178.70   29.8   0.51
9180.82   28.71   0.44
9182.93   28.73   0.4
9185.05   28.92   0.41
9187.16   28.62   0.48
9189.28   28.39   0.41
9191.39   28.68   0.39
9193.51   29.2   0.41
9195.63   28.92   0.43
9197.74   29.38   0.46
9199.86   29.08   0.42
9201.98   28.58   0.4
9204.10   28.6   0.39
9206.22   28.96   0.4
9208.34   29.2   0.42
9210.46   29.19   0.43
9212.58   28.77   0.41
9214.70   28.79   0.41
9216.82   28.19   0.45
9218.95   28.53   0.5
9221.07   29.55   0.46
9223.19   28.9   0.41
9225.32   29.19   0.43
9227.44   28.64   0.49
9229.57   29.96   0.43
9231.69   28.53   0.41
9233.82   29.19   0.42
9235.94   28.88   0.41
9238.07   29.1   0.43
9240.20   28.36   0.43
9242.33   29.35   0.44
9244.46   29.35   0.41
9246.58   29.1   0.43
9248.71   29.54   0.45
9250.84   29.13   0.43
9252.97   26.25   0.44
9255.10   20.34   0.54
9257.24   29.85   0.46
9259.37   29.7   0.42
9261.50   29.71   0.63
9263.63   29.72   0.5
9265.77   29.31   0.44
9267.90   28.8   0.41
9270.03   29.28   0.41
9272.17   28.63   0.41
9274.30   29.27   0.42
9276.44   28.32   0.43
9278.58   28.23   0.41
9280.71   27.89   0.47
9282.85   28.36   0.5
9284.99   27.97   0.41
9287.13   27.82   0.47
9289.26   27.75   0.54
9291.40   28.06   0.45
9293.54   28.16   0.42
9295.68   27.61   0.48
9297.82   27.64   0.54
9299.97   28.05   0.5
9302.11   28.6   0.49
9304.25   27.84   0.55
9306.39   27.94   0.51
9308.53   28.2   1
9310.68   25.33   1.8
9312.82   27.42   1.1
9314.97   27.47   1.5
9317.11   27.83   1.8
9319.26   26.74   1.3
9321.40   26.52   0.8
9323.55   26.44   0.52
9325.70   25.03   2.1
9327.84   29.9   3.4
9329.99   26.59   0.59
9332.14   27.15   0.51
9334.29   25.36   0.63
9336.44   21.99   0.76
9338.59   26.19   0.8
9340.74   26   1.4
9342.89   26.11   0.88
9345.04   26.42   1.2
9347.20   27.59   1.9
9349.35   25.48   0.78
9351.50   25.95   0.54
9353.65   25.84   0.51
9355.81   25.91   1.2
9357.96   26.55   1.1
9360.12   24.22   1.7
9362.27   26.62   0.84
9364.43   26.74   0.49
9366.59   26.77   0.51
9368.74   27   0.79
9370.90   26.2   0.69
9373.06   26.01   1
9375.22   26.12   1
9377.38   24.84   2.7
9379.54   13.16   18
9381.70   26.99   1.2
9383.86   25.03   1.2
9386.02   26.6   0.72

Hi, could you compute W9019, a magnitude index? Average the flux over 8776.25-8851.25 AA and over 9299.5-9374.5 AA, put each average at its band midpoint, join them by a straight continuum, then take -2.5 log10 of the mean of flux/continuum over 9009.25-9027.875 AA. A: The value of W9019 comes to 0.04 mag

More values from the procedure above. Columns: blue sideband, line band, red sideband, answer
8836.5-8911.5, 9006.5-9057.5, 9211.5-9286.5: 0.04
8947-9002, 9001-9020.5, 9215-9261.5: 0.02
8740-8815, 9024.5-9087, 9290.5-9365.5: 0.01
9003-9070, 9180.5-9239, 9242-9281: -0.01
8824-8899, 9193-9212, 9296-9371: -0.04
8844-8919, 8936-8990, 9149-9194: 0.04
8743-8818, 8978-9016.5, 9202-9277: 0.06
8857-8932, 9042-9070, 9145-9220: 0.02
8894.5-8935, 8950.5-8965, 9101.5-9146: 0.01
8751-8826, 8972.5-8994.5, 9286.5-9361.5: 0.05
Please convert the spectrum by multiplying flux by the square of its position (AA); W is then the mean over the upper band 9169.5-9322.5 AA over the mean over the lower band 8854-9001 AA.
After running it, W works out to 1.0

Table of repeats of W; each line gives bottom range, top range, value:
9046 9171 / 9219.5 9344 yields 1.02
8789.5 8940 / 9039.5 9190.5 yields 0.97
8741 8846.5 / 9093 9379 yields 0.98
